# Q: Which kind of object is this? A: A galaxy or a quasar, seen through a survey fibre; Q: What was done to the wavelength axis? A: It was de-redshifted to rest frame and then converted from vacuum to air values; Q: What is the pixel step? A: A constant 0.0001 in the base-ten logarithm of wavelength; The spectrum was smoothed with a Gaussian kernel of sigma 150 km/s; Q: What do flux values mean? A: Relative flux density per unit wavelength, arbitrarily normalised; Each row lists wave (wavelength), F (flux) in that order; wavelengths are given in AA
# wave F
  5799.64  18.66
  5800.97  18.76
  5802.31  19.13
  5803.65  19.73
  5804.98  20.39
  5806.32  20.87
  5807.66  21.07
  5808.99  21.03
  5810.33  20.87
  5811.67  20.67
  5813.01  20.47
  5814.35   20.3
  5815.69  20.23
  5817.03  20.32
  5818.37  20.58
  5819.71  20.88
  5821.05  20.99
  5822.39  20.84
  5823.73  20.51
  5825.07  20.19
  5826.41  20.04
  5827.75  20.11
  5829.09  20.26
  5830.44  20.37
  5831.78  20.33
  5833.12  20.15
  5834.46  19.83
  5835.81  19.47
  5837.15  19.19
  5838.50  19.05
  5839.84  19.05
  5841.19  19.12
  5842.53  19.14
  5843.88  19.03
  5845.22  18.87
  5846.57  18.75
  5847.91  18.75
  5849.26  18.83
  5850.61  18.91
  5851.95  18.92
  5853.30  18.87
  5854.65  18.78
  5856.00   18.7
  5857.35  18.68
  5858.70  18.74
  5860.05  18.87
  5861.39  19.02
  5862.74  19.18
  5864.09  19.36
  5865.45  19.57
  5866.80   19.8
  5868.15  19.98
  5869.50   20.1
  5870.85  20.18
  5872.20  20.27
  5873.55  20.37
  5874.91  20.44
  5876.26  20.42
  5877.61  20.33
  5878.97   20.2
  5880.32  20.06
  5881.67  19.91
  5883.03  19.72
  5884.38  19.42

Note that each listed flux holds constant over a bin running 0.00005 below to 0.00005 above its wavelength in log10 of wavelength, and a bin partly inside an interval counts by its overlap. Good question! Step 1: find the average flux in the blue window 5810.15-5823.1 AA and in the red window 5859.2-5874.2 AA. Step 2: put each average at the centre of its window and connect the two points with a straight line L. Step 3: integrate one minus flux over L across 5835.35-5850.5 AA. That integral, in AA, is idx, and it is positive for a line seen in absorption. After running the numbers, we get 0.8 AA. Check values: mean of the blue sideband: 20.6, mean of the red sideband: 19.7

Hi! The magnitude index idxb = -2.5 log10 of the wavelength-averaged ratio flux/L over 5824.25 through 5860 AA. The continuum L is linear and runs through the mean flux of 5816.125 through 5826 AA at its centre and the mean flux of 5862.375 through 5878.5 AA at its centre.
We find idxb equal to 0.06 mag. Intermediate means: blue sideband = 20.6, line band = 19.3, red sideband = 20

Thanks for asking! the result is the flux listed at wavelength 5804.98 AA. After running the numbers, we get 20.39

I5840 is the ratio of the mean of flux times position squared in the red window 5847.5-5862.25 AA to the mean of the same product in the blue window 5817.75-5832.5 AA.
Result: 0.93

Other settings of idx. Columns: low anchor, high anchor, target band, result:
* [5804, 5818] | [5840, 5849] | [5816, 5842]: -0.5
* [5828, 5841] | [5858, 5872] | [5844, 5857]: 0.5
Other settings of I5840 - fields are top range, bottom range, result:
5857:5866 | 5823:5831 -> 0.95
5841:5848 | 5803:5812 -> 0.93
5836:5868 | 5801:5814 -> 0.95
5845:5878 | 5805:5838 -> 0.96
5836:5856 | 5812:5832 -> 0.94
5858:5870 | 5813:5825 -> 0.96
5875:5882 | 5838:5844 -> 1.07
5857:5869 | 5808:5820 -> 0.95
